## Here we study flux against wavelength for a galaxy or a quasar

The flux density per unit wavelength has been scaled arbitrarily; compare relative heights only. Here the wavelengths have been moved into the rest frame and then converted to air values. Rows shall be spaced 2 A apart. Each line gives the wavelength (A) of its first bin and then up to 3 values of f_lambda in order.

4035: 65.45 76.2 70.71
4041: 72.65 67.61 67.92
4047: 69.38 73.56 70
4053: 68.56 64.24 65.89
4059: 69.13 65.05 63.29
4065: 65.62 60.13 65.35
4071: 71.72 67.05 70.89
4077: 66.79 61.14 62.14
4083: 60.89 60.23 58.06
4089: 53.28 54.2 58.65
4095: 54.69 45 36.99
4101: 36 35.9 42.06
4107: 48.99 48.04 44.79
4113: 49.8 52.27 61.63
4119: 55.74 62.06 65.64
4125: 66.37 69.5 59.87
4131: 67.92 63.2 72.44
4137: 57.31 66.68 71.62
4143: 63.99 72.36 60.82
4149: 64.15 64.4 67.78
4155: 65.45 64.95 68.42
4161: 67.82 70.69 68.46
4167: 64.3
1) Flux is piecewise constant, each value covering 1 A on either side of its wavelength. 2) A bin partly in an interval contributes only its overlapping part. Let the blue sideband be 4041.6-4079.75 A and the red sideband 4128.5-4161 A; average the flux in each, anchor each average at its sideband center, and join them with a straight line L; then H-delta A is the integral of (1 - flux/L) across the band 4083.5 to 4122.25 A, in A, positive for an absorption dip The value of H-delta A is 9.2 A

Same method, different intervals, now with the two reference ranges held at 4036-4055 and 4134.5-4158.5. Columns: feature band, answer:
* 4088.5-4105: 5.3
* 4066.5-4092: 2.4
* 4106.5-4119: 3.0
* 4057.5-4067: 0.6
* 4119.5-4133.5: 0.4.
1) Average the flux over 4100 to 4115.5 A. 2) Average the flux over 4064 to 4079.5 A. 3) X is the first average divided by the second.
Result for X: 0.67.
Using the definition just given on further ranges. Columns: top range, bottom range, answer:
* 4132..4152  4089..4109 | 1.42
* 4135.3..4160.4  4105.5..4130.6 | 1.16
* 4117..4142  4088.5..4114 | 1.39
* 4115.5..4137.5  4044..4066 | 0.94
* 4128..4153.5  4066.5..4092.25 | 1.05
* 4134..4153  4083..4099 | 1.22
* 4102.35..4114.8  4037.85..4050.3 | 0.65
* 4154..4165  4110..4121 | 1.26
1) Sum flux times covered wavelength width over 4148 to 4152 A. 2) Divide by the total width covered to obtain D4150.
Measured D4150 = 64.3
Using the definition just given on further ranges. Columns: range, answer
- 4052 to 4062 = 66.6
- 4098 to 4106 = 37.7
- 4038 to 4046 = 69.7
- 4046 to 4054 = 70.4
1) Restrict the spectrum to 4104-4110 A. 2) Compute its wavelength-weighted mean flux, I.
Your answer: 46.4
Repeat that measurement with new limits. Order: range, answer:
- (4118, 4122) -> 58.9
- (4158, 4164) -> 69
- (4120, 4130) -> 64.7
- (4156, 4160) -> 66.7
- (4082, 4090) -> 58.1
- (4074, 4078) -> 68.8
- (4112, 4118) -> 54.6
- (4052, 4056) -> 66.4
